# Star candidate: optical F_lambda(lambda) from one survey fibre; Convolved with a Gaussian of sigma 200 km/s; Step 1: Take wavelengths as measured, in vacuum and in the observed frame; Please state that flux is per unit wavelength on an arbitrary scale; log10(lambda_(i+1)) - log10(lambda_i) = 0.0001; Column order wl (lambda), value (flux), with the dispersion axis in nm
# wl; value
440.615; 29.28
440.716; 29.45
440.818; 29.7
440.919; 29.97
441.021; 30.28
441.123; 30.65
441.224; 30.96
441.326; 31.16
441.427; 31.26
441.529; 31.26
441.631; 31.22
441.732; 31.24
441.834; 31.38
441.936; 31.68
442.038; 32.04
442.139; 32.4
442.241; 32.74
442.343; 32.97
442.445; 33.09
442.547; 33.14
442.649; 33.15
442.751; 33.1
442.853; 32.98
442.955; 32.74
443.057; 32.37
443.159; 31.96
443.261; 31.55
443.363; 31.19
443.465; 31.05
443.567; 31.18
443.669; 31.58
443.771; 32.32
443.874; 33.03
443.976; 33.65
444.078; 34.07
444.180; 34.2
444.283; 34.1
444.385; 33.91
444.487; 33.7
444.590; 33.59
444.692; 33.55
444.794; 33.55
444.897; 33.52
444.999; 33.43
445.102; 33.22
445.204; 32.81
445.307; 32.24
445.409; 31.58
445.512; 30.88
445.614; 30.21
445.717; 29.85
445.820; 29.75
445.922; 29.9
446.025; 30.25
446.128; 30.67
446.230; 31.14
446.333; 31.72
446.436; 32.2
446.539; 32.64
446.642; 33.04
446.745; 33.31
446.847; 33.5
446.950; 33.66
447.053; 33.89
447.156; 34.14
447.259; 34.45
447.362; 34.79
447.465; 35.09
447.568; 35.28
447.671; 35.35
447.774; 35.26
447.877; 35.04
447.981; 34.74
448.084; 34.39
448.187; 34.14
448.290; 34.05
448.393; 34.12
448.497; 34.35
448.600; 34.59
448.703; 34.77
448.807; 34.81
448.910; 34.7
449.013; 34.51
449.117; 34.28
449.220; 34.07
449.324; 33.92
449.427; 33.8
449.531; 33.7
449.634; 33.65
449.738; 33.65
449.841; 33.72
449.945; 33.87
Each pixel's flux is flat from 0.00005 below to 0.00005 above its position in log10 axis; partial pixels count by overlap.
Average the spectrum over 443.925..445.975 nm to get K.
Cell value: 32.6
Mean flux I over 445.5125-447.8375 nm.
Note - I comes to 32.7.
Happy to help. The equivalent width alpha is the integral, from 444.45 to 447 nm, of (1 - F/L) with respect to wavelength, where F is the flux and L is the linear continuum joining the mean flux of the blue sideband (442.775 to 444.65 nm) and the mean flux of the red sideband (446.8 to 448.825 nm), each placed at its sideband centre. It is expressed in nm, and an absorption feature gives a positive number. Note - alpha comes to 0.11 nm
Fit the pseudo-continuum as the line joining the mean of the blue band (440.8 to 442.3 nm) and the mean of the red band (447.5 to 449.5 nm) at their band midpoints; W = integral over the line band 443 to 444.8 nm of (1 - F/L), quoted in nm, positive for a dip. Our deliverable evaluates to -0.02 nm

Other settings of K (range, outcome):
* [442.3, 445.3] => 32.9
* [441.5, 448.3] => 32.8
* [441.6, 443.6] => 32.2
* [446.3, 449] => 34.2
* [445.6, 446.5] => 30.7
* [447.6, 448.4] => 34.7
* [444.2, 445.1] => 33.6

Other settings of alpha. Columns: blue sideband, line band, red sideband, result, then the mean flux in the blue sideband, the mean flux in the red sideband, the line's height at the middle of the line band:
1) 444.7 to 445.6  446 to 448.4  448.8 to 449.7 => -0.02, 32.6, 34.1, 33.4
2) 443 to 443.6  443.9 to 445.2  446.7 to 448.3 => -0.05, 31.6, 34.5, 32.5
